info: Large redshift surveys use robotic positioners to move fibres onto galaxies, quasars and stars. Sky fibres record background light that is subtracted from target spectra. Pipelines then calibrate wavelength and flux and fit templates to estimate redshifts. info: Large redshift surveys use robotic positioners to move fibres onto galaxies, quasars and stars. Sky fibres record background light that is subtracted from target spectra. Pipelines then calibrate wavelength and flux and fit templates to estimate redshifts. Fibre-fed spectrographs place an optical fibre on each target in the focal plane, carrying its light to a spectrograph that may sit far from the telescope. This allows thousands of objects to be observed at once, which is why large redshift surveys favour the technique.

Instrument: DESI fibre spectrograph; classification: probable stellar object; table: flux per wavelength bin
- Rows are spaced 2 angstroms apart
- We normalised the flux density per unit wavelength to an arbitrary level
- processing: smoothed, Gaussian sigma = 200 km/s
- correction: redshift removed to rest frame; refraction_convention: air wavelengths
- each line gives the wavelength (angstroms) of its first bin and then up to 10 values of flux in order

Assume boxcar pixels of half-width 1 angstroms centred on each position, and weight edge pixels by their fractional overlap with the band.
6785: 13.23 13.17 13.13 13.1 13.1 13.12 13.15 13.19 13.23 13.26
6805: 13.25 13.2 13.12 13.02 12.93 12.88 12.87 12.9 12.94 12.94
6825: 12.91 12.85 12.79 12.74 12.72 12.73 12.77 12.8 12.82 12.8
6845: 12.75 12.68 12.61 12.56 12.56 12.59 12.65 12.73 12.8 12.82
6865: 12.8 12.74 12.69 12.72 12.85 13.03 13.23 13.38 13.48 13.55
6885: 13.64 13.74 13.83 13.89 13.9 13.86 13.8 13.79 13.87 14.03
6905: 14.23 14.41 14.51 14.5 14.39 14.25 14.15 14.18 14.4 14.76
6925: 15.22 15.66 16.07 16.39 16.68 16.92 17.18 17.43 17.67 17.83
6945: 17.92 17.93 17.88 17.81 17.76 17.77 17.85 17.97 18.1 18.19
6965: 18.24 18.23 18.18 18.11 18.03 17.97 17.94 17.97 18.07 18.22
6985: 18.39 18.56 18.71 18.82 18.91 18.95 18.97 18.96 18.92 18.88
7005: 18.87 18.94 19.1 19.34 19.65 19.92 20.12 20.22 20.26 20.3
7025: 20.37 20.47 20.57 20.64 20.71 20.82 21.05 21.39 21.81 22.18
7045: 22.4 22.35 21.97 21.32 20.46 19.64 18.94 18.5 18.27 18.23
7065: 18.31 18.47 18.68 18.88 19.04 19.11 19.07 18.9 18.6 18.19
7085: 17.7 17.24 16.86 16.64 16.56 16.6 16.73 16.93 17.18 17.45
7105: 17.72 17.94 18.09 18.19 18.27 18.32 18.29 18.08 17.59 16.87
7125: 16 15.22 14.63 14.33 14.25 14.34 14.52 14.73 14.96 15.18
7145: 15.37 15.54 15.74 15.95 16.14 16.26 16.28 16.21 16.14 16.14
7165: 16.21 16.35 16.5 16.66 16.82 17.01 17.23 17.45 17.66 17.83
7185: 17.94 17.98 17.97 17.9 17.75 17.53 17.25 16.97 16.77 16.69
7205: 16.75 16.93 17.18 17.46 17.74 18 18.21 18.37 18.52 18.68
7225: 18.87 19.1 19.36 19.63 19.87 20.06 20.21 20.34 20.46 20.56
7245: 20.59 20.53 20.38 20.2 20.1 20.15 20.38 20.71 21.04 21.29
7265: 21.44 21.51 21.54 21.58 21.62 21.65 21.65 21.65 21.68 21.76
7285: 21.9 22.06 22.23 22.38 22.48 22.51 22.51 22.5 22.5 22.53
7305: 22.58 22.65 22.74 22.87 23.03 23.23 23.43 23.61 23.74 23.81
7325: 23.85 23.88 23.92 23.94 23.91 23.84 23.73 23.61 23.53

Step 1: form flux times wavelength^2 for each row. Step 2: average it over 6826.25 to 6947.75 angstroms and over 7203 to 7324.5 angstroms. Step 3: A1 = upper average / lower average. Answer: 1.65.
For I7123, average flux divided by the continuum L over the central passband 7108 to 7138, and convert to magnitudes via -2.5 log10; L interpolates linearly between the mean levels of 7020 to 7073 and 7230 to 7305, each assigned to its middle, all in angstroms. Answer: 0.24 mag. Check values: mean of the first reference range 20.2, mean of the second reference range 21.3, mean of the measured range 16.5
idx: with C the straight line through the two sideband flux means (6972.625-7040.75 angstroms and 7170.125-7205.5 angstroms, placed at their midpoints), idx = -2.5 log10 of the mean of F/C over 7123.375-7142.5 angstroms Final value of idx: 0.21 mag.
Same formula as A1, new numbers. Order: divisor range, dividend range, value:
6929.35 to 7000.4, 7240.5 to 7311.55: 1.31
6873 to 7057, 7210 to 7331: 1.32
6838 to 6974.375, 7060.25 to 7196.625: 1.21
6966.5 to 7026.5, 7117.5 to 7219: 0.92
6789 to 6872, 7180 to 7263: 1.63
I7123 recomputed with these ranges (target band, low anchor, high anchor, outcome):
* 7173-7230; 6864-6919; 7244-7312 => 0.13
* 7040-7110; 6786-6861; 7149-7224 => -0.19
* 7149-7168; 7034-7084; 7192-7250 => 0.18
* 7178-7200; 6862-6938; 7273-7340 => 0.15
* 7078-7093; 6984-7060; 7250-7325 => 0.16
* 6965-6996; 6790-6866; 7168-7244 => -0.22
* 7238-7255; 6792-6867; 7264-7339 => 0.06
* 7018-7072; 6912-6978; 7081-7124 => -0.17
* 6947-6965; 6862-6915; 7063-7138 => -0.21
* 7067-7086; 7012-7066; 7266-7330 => 0.11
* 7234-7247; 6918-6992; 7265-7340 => 0.07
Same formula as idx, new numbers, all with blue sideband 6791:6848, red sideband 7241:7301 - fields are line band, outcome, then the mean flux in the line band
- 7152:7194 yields 0.155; 17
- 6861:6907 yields 0.055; 13.5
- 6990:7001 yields -0.166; 18.9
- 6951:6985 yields -0.149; 18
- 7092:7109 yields 0.062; 17.2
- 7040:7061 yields -0.204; 20.8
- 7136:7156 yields 0.229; 15.4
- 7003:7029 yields -0.189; 19.8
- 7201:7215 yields 0.178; 17.2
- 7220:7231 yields 0.087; 19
